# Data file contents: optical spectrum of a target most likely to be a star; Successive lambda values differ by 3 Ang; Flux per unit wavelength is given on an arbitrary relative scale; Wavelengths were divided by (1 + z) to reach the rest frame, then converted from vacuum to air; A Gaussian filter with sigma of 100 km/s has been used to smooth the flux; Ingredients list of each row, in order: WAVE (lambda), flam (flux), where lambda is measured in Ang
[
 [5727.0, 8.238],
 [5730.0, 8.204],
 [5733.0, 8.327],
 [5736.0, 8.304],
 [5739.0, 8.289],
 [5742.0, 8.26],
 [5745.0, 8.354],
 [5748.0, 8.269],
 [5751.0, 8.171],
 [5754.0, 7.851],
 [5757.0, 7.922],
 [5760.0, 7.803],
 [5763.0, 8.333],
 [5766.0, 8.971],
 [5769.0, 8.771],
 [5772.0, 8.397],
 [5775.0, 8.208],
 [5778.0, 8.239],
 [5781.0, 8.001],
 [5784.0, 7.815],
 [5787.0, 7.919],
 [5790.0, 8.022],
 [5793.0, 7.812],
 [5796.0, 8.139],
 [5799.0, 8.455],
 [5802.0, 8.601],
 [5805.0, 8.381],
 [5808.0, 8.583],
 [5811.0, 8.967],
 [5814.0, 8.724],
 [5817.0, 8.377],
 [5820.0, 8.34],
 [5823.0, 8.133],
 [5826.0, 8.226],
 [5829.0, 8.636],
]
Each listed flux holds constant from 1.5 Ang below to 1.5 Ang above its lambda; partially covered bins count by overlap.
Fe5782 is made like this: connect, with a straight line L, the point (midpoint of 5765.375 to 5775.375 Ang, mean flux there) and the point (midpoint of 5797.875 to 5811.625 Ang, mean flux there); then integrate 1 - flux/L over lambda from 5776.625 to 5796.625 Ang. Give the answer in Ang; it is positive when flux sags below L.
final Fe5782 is 1.4 Ang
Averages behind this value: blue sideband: 8.6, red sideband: 8.58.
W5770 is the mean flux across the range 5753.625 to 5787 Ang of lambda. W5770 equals 8.21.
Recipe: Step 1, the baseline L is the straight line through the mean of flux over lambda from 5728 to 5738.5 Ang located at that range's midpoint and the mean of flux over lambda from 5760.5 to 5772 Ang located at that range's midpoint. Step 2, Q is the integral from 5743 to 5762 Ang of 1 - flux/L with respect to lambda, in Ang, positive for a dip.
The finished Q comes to 0.8 Ang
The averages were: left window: 8.28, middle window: 8.07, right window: 8.58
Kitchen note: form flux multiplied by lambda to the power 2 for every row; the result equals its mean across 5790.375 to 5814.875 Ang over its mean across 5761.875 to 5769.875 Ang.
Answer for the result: 0.98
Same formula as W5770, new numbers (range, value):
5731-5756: 8.22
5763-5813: 8.33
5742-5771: 8.27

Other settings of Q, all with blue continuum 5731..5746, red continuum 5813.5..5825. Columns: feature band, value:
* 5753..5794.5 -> 0.9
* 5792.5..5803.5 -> 0.1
